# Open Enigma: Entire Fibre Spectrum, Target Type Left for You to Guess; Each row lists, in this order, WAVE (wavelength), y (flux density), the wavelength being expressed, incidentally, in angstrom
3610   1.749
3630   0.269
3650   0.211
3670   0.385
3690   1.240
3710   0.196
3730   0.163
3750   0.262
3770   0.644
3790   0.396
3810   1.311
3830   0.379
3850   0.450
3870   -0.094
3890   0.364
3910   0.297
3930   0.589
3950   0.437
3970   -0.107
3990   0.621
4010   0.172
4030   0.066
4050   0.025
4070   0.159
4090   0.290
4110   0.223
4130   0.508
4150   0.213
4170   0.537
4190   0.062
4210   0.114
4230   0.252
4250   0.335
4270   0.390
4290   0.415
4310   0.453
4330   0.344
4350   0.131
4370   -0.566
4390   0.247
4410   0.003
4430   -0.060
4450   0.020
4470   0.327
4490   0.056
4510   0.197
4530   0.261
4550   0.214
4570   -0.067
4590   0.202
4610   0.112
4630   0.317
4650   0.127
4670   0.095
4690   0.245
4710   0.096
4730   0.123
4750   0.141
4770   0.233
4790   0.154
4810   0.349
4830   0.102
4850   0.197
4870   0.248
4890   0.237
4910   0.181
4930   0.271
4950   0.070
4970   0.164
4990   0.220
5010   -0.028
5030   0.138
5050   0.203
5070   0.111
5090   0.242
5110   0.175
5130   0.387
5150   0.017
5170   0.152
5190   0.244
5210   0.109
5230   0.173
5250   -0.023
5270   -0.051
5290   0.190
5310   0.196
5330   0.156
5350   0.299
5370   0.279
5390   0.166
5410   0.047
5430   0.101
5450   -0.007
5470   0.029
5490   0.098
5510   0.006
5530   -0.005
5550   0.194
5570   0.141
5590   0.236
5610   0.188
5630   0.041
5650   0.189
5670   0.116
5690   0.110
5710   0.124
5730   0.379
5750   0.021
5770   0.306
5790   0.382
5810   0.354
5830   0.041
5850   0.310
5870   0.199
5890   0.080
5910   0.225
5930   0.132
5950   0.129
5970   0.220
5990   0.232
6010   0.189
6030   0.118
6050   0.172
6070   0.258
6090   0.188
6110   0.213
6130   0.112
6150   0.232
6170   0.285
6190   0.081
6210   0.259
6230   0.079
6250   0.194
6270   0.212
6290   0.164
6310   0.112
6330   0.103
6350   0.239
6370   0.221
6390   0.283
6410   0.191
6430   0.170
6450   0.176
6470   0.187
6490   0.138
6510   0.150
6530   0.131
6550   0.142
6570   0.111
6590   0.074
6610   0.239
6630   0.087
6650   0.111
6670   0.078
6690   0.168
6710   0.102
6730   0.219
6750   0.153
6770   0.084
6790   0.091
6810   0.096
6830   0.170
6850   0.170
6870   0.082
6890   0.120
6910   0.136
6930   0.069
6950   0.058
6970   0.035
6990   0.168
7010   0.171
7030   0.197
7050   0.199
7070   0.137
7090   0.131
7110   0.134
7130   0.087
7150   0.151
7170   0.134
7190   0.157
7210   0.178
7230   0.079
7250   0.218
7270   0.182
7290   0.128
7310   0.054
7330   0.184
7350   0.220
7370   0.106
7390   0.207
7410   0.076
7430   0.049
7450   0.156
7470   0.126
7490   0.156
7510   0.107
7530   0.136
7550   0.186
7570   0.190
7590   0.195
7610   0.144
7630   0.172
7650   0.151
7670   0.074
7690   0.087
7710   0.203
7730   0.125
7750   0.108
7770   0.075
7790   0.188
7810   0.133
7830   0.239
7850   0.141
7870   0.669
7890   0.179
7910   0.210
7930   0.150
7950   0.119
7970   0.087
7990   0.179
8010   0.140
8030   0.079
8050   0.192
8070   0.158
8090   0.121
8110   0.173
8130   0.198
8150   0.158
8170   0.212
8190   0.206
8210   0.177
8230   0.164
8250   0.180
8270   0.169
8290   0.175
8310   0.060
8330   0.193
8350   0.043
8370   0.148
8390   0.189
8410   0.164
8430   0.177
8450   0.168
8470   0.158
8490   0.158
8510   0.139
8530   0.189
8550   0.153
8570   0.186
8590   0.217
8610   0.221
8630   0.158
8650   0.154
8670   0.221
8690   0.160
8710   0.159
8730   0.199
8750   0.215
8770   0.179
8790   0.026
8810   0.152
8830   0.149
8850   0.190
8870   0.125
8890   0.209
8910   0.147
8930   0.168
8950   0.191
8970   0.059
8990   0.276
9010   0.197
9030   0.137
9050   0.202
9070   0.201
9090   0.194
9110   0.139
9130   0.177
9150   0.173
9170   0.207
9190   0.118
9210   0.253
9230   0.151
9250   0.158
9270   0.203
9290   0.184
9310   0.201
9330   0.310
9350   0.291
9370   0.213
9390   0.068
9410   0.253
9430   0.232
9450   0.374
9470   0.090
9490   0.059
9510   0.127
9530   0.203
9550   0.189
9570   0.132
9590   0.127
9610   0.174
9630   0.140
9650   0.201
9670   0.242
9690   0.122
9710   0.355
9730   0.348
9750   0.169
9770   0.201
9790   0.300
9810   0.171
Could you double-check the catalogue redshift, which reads 1.111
